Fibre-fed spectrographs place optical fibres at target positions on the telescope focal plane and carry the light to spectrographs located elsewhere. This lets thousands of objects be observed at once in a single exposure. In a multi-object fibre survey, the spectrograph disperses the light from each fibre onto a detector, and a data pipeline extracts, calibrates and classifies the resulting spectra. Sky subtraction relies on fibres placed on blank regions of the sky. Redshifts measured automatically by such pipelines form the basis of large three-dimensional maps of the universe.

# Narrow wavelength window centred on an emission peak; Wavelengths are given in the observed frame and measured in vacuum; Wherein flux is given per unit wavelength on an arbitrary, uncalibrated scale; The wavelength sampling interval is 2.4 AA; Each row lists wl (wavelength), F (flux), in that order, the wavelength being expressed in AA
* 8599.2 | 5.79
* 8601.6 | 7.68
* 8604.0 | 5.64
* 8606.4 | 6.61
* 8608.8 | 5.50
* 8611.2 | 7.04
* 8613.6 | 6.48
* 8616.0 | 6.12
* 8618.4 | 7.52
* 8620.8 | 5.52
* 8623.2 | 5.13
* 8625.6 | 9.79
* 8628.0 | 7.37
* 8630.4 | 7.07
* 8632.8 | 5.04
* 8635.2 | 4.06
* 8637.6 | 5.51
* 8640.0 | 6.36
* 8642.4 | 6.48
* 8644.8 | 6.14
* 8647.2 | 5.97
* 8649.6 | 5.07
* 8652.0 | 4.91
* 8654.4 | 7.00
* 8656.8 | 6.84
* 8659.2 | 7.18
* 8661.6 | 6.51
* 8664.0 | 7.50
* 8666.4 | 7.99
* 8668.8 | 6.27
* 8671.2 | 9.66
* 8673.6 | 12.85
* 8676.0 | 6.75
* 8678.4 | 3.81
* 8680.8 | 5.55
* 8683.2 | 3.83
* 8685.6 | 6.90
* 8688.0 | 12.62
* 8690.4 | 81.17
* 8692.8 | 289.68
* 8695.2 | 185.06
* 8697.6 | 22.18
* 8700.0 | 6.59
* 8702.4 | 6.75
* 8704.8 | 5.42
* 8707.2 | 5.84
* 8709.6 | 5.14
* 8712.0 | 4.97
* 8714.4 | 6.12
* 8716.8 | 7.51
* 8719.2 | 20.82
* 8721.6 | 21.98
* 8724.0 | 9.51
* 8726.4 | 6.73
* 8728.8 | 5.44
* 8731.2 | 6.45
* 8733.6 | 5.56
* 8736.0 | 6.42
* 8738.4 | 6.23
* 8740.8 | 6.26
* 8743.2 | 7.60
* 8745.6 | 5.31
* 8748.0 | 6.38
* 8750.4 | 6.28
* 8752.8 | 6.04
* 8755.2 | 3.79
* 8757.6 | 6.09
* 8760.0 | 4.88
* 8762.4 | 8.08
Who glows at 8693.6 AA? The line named H-alpha 6563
